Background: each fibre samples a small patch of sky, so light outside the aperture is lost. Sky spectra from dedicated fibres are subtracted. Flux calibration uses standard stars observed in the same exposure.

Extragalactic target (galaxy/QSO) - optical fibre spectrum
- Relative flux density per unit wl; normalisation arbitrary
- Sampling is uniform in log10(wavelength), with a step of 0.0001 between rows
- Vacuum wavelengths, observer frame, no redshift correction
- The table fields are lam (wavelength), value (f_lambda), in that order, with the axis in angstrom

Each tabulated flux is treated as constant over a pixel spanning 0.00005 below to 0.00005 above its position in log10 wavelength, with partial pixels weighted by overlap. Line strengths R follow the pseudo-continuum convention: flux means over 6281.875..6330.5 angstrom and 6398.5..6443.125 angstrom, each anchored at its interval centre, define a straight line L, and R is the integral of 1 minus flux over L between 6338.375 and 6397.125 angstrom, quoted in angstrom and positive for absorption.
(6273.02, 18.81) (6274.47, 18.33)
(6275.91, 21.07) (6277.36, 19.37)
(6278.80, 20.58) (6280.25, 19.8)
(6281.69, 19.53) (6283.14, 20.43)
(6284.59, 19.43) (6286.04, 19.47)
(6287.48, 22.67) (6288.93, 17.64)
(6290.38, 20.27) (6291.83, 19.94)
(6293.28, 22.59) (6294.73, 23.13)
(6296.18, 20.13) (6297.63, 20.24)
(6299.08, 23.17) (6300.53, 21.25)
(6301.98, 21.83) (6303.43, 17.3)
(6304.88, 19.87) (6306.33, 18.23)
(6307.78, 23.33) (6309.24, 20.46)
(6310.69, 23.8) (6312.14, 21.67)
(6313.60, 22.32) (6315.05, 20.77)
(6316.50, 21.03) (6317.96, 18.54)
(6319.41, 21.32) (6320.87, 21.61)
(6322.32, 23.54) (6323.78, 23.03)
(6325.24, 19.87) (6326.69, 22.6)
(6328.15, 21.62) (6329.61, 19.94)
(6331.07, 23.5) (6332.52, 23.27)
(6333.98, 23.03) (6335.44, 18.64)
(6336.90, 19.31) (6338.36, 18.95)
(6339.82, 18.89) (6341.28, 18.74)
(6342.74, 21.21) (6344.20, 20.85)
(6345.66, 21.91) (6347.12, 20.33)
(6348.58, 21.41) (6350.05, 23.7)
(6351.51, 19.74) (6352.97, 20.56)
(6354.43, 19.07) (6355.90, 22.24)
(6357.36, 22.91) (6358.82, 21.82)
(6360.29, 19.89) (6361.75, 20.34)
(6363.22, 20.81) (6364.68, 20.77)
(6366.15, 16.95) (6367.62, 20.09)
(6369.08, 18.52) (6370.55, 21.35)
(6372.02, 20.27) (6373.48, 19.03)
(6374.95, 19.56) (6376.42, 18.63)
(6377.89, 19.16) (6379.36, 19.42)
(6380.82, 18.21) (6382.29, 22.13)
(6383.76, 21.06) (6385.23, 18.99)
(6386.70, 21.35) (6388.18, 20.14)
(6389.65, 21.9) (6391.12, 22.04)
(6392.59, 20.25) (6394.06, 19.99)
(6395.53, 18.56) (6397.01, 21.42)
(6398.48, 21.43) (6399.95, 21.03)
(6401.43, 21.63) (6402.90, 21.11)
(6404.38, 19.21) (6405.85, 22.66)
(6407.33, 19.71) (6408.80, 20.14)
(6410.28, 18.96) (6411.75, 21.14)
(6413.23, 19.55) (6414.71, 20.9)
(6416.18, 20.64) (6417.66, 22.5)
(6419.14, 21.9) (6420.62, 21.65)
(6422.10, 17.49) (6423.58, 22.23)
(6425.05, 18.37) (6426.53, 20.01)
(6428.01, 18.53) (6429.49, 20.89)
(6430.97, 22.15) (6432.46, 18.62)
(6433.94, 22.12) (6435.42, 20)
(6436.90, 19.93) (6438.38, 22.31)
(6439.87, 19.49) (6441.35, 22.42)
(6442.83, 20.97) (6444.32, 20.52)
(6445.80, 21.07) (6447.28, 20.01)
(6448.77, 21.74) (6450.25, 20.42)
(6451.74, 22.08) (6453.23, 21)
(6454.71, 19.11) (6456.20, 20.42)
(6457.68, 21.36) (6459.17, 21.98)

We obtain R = 1.31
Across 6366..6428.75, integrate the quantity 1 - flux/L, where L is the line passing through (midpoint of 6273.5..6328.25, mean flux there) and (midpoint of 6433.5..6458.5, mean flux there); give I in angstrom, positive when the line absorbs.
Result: 1.8 angstrom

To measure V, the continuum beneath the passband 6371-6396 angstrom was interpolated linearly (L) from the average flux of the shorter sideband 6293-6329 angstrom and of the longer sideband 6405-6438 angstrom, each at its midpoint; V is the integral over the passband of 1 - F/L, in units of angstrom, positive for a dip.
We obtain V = 0.8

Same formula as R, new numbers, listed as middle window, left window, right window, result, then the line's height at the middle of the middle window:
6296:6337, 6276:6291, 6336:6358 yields -1.9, 20.3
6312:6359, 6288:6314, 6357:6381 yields -1.7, 20.4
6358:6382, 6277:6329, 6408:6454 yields 1.2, 20.8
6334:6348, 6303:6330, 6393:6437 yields 0.6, 21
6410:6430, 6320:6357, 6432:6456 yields 0.5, 20.8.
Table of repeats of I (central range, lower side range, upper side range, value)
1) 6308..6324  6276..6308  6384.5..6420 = -0.9 angstrom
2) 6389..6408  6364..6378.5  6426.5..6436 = -1.0 angstrom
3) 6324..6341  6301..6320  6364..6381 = -0.5 angstrom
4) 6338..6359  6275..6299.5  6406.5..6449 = -0.3 angstrom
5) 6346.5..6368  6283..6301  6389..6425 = 0.0 angstrom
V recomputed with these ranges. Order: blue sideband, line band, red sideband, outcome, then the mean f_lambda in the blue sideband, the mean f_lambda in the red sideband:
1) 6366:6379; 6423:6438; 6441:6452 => 0.28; 19.4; 21.1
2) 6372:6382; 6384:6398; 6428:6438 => -0.70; 19.3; 20.5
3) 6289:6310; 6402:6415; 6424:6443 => 0.09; 20.7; 20.5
